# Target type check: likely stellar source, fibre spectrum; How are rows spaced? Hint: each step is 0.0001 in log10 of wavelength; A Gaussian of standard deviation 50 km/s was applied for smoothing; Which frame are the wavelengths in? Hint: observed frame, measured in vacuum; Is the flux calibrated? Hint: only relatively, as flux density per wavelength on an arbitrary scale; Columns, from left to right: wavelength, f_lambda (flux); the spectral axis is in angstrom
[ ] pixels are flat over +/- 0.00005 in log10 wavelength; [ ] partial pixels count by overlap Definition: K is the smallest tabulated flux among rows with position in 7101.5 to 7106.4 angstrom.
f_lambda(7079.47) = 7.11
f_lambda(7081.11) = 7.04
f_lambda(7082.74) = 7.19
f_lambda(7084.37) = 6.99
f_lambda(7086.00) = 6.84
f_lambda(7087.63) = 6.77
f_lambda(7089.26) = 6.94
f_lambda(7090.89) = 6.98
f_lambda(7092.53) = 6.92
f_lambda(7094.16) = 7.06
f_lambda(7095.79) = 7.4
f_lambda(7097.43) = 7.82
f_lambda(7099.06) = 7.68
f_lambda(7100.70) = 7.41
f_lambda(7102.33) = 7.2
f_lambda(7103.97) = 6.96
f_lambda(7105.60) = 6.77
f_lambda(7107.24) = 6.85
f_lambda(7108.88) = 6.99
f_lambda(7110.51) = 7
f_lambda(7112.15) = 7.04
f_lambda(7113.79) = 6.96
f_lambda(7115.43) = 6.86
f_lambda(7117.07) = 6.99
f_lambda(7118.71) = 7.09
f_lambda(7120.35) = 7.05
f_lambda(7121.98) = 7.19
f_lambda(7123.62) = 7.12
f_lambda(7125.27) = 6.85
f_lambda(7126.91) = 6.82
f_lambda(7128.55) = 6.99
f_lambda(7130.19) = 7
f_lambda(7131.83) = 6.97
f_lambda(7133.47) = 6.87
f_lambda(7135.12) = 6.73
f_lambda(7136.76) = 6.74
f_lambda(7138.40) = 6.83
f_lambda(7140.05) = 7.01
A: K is 6.77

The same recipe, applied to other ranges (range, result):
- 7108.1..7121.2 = 6.86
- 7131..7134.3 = 6.87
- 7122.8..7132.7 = 6.82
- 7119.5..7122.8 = 7.05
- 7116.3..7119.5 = 6.99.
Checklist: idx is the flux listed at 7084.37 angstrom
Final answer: 6.99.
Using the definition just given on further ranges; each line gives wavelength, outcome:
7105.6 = 6.77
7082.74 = 7.19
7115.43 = 6.86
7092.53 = 6.92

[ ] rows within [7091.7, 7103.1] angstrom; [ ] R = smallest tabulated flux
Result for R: 6.92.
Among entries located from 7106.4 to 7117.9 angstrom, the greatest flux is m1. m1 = 7.04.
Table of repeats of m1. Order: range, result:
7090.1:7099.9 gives 7.82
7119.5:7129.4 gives 7.19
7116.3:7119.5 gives 7.09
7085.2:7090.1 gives 6.94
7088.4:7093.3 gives 6.98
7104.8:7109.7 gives 6.99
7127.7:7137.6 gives 7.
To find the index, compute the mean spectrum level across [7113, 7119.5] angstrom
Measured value 6.97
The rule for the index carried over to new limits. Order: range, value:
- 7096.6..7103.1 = 7.53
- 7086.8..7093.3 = 6.9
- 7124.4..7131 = 6.91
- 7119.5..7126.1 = 7.05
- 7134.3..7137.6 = 6.75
